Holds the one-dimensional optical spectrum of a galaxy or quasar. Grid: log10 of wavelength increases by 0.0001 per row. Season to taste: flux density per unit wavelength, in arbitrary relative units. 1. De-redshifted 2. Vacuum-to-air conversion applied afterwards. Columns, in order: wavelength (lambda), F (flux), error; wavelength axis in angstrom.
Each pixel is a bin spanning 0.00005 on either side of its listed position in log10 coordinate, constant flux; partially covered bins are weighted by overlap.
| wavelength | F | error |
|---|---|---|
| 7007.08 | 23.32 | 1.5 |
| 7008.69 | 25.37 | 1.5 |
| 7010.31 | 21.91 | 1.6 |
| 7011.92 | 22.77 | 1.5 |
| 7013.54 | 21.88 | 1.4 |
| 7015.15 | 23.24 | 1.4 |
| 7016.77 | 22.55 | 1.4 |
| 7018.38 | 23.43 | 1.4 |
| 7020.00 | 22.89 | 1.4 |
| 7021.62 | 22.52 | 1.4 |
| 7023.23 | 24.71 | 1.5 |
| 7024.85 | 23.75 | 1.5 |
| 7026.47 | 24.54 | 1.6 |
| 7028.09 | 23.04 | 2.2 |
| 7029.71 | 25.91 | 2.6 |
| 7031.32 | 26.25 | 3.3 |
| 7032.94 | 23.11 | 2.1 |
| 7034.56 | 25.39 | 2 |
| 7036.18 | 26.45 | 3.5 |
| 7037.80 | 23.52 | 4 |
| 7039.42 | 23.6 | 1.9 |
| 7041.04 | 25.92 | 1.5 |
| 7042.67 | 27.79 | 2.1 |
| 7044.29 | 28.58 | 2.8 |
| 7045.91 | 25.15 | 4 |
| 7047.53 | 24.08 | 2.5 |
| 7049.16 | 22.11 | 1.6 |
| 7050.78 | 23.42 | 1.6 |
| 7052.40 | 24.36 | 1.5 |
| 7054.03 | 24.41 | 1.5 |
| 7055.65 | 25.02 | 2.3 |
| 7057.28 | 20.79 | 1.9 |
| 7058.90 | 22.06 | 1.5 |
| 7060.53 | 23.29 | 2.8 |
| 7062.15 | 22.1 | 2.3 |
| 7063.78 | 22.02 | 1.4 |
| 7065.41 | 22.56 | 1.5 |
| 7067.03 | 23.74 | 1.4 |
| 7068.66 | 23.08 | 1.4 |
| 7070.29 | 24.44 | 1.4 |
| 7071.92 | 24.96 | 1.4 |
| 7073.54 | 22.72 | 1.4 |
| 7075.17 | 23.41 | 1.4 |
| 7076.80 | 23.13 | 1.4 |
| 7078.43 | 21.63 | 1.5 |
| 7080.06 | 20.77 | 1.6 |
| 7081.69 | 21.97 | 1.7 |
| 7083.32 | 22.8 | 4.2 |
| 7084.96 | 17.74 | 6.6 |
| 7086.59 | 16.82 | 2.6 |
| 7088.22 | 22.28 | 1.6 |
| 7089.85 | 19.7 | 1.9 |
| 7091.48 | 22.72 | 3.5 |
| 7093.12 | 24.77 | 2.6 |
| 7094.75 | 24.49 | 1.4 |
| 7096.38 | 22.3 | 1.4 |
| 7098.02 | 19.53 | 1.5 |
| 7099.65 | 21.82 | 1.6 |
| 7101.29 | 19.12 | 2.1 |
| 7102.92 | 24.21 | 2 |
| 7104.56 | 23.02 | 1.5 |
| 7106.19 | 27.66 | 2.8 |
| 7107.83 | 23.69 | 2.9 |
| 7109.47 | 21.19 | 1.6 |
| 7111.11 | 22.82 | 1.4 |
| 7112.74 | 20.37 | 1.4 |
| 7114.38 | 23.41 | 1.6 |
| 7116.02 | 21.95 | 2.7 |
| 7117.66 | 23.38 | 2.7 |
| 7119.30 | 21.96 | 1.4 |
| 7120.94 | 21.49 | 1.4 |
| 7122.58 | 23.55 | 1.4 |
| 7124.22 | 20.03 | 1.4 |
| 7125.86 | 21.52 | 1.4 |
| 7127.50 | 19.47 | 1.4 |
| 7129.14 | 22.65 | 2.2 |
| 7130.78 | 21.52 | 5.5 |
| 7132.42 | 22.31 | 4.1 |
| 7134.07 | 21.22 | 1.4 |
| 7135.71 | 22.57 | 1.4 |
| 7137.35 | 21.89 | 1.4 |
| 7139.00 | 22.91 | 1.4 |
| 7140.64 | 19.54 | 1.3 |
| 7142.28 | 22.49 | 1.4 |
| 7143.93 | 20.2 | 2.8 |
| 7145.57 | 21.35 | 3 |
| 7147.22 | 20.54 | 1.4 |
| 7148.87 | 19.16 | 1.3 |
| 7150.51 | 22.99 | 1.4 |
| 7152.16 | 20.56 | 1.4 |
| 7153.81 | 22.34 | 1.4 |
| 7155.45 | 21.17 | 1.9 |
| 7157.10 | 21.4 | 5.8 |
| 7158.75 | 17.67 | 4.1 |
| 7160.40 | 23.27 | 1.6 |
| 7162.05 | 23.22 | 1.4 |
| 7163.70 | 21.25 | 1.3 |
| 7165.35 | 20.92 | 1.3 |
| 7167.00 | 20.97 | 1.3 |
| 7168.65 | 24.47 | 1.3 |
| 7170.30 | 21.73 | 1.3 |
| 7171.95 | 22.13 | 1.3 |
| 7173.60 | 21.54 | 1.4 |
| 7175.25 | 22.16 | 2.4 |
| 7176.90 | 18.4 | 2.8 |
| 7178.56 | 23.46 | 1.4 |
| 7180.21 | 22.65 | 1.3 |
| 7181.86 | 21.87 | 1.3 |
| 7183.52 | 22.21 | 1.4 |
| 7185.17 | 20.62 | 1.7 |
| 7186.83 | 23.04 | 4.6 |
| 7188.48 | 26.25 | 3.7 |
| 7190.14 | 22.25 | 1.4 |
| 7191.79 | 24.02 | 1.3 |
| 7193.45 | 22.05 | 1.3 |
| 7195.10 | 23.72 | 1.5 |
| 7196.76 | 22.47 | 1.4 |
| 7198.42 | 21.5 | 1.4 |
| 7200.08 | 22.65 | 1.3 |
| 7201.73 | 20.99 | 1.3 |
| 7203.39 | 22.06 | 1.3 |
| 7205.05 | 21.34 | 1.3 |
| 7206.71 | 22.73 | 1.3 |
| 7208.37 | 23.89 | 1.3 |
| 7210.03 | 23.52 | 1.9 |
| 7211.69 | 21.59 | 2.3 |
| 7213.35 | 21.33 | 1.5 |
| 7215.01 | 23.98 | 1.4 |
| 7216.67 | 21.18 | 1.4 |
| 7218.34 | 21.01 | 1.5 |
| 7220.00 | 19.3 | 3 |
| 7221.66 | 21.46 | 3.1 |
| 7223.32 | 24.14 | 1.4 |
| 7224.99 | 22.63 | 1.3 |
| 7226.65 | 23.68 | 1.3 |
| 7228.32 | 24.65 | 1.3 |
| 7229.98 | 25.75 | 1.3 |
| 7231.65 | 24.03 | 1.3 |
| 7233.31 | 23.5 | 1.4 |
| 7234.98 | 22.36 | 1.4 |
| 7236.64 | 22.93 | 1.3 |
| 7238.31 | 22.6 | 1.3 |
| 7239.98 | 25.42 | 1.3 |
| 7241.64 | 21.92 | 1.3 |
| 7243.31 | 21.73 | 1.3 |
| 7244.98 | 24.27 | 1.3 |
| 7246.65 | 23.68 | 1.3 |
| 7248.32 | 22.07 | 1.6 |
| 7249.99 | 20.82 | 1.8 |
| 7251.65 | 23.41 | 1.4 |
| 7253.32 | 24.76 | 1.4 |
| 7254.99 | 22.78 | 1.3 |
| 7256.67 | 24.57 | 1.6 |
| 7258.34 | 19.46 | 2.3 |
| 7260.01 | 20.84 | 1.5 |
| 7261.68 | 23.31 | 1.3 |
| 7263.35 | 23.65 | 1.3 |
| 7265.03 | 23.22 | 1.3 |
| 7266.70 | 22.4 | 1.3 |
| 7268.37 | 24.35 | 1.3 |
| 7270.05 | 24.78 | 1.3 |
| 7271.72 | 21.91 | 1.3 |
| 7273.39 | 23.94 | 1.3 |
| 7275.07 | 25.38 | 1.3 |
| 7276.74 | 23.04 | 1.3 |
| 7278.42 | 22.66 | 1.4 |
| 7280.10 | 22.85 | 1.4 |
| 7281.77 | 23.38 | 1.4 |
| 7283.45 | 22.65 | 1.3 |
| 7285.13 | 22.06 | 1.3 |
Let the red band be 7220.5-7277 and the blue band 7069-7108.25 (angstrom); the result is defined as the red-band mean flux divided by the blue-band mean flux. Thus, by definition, 1.0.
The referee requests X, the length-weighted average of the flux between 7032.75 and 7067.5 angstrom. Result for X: 24.1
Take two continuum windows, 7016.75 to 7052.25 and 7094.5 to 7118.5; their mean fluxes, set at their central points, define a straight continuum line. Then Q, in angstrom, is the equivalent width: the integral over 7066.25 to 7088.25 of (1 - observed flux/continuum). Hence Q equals 1.2 angstrom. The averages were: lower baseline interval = 24.5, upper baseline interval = 22.5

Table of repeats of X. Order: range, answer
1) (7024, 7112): 23.2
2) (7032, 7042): 24.7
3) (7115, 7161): 21.5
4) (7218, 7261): 22.9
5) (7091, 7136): 22.3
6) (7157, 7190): 22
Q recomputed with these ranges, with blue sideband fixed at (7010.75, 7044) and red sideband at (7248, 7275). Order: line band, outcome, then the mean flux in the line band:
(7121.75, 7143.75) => 1.9 angstrom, 21.6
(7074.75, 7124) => 3.6 angstrom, 22.1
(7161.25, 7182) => 1.4 angstrom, 21.9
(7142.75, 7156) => 1.4 angstrom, 21.1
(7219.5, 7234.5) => -0.1 angstrom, 23.3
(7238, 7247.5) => -0.1 angstrom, 23.3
